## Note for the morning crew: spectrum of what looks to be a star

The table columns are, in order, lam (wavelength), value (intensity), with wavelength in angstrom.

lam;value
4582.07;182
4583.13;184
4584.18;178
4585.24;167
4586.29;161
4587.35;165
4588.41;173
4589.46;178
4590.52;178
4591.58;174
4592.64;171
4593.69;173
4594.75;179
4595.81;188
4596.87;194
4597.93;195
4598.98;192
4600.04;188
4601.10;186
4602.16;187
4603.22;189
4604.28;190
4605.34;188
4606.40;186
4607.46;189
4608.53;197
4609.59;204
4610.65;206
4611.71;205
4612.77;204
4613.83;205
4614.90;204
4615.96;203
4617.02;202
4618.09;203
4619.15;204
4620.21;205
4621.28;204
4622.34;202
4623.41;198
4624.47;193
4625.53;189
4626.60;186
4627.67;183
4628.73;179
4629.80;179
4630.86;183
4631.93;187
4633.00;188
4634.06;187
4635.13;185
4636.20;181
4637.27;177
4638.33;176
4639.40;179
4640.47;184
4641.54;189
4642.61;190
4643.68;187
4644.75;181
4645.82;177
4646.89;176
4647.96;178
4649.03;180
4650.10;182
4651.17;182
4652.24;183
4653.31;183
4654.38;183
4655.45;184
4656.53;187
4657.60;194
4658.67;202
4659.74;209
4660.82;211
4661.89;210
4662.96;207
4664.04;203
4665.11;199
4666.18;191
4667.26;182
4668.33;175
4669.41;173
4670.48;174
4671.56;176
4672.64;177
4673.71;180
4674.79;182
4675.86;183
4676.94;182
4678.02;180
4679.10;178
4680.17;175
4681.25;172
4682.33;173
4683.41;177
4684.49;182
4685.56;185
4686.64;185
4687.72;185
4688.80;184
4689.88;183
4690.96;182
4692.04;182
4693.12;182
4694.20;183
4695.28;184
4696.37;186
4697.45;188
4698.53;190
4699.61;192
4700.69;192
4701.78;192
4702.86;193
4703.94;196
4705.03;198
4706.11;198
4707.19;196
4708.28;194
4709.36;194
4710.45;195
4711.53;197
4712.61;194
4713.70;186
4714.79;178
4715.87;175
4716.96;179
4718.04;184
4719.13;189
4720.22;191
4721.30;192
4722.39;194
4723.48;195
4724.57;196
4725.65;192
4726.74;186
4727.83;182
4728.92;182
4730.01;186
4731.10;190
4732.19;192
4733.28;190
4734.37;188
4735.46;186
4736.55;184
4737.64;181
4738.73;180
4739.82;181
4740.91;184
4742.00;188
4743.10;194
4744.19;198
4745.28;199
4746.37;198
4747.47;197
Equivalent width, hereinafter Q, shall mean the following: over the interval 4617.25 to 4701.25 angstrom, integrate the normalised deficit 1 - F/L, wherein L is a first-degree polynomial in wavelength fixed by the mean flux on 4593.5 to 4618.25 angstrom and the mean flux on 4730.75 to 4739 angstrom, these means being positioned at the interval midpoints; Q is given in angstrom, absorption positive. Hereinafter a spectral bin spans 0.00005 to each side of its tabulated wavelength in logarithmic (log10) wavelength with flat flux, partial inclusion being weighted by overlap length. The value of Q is 2.09 angstrom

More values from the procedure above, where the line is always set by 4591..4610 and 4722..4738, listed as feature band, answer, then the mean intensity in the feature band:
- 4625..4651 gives 0.66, 183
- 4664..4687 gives 0.88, 181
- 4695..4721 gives -0.28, 190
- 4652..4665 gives -0.63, 197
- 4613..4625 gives -0.96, 202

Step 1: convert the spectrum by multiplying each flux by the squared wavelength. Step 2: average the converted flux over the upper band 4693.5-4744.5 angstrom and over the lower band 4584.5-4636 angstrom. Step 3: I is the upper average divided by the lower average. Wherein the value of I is 1.0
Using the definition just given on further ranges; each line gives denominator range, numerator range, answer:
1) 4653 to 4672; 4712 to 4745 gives 1.01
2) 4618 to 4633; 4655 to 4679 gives 1.00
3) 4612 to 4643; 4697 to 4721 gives 1.03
